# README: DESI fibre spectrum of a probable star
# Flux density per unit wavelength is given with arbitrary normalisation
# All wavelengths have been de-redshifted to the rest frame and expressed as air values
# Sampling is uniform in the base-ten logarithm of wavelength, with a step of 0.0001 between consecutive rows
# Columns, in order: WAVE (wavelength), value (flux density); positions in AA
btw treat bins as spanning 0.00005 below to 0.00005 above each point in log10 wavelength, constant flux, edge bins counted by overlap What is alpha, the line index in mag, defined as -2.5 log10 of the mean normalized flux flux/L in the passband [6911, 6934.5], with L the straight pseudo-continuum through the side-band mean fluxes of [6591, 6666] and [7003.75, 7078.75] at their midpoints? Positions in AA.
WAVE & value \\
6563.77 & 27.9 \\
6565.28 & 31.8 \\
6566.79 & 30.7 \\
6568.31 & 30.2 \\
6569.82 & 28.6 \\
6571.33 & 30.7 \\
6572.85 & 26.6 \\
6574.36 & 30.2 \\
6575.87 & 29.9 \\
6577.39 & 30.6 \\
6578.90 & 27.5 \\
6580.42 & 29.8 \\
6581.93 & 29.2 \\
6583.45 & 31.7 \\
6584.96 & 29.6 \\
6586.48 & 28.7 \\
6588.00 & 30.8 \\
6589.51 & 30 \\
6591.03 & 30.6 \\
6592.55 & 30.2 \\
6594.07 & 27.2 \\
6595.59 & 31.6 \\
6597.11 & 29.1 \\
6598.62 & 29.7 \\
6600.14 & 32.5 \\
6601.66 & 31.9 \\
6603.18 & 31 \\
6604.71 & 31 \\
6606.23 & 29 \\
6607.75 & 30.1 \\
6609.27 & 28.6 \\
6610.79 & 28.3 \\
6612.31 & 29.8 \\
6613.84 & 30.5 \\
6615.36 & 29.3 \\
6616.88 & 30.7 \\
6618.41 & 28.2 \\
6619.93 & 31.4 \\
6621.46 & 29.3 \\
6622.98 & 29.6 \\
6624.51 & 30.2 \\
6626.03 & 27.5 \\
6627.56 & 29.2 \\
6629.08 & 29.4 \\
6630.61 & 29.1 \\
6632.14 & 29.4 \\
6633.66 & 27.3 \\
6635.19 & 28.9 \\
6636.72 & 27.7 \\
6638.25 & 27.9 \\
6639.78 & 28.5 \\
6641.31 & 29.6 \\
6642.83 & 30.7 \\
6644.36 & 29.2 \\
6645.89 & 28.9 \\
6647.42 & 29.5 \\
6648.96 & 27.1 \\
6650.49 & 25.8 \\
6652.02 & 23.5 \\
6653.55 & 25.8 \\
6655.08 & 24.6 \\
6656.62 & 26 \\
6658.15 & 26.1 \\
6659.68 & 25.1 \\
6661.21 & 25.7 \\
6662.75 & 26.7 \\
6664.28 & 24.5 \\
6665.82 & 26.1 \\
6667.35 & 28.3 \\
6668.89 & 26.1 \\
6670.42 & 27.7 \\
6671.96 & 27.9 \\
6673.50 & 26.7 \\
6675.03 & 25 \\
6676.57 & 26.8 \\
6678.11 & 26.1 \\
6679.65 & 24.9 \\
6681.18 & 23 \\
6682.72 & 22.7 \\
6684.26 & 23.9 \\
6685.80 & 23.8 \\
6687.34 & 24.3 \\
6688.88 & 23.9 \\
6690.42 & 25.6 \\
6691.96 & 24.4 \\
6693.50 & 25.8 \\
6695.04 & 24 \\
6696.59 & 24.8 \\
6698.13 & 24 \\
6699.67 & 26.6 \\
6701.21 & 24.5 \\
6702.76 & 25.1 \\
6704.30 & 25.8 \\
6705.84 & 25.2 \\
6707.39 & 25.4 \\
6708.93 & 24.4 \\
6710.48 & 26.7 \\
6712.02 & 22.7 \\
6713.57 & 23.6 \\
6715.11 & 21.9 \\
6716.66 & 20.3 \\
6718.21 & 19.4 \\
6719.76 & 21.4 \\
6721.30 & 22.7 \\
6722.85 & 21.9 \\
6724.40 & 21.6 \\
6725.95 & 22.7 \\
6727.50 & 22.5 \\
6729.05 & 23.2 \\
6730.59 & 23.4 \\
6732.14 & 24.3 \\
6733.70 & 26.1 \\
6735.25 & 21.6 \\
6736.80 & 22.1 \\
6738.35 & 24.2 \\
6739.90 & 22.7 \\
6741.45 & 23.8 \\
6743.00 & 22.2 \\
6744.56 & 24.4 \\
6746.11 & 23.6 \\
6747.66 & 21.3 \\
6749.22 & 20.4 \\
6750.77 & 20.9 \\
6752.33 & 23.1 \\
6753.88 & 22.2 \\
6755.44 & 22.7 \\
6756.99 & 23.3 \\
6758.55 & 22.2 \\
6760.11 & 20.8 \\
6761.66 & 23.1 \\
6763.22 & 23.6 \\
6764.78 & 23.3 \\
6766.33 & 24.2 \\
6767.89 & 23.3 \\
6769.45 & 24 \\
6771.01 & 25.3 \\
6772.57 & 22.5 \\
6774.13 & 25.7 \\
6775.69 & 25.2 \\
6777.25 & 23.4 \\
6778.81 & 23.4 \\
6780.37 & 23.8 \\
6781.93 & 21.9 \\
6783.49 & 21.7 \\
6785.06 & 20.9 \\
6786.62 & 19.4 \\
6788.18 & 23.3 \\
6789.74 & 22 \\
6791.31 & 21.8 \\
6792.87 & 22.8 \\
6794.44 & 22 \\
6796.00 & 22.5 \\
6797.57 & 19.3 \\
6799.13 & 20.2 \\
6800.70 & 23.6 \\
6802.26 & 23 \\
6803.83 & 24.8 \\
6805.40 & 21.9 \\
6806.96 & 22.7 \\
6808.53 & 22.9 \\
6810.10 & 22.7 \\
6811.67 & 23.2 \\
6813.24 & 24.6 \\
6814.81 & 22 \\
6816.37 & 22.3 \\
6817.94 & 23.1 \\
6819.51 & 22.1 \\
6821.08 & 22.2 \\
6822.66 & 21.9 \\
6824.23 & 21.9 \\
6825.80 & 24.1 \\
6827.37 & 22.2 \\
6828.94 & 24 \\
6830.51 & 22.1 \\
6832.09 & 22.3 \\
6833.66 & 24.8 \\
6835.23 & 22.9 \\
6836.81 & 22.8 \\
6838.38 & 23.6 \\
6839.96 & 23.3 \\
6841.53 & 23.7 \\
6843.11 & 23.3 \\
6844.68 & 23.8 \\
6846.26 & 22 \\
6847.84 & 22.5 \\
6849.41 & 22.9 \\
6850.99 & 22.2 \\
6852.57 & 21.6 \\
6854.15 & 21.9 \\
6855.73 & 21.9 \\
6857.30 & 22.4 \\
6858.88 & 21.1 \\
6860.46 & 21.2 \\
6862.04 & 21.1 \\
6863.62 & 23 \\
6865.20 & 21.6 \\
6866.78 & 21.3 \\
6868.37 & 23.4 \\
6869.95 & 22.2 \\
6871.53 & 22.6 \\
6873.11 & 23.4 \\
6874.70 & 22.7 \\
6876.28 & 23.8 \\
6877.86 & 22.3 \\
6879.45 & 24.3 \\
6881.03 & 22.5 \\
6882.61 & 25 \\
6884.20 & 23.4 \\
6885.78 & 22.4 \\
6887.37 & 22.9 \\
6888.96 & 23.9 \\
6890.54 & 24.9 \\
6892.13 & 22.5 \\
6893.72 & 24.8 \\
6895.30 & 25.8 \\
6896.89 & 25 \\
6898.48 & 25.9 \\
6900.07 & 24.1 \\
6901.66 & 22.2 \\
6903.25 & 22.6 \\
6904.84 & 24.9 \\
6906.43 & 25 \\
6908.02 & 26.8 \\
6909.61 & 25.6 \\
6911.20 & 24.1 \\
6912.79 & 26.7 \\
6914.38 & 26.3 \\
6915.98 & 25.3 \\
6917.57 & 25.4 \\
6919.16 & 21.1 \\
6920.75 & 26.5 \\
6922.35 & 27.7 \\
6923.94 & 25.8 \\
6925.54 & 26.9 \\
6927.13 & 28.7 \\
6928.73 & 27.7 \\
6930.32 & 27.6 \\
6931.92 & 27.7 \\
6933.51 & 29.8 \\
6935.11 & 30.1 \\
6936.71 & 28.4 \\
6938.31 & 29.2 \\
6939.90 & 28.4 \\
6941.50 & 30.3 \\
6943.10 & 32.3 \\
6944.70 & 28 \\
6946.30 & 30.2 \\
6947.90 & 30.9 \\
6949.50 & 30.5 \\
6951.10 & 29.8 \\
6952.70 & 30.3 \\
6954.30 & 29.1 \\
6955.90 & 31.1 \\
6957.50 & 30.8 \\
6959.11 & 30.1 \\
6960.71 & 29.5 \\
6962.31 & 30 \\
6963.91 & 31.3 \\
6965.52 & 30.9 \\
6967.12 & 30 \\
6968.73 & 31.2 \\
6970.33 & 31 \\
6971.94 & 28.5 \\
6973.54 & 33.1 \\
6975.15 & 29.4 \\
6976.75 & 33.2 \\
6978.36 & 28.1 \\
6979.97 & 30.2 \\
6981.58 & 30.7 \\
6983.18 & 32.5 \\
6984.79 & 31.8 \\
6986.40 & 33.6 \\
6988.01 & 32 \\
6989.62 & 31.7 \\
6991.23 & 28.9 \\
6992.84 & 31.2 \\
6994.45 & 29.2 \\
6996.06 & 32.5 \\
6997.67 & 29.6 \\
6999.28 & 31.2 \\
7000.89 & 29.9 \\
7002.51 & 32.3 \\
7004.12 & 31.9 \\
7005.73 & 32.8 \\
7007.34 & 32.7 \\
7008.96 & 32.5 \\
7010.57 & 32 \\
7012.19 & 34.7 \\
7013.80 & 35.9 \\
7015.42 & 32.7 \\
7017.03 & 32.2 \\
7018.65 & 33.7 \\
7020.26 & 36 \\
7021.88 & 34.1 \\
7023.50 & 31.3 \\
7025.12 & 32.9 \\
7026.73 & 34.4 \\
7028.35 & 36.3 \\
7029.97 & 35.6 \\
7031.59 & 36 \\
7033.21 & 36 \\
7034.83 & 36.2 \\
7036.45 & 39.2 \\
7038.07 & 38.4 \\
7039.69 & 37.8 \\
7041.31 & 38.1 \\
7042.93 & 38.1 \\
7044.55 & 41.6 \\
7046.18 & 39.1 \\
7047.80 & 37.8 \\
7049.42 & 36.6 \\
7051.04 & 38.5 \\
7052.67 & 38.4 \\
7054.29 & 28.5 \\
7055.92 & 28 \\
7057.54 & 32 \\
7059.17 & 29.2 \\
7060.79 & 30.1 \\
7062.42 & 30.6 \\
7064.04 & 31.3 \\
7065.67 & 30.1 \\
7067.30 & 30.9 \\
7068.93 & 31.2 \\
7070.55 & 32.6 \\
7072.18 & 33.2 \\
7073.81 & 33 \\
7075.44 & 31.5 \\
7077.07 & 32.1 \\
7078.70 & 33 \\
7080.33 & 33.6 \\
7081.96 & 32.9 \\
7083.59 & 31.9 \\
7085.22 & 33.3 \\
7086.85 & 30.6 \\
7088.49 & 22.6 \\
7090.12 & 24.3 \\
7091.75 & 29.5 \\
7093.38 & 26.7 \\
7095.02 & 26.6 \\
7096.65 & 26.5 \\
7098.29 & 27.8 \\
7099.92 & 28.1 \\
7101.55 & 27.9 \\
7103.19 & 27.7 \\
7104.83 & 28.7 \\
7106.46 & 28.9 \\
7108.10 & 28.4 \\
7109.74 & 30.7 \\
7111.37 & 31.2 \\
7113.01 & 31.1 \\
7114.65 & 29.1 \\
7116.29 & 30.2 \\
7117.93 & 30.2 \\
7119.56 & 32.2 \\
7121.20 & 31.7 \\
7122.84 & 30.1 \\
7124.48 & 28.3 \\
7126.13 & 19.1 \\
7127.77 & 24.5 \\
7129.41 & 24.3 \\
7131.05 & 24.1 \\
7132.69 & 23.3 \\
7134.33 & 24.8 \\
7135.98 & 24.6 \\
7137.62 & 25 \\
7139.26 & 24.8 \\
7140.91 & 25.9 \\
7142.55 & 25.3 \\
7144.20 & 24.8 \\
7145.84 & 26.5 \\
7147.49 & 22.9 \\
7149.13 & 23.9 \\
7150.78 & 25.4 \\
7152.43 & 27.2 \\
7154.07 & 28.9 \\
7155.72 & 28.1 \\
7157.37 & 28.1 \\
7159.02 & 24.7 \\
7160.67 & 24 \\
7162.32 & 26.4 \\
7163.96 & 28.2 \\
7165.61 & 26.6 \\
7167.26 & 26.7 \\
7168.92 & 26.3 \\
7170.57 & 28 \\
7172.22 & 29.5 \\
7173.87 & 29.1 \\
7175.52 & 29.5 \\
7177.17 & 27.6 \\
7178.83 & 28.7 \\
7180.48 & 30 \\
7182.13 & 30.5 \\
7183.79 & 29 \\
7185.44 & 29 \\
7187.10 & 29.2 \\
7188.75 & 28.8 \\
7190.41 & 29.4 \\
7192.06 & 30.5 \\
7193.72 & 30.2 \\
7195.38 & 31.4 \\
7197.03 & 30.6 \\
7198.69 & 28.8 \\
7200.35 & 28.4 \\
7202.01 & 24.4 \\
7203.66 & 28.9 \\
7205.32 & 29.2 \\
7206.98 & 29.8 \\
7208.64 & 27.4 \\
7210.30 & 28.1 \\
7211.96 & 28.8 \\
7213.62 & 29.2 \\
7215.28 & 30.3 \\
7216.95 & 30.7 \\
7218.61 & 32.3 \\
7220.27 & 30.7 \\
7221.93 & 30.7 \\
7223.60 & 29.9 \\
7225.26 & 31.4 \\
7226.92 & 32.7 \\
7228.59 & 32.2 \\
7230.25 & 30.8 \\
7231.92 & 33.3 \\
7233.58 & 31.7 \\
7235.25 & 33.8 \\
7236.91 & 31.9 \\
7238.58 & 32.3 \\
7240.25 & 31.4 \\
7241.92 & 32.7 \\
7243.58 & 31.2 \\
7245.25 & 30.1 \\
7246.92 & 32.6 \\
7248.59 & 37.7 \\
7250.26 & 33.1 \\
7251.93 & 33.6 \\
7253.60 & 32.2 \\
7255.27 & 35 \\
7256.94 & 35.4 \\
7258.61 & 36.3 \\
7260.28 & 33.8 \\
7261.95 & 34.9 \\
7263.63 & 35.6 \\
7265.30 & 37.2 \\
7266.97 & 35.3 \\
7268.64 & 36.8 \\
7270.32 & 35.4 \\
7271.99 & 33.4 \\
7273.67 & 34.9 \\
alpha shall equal 0.22 mag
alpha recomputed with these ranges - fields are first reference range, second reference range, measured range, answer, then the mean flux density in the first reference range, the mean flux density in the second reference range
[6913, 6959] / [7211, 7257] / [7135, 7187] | 0.16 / 28.4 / 32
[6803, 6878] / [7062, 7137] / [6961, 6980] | -0.18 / 22.7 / 29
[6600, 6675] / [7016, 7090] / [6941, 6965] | 0.07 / 28.3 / 33.7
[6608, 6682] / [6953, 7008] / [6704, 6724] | 0.22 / 27.7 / 30.9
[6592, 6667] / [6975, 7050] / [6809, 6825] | 0.35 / 28.5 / 33.8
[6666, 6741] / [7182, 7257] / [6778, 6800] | 0.16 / 24.2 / 30.9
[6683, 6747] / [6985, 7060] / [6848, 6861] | 0.28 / 23.7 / 34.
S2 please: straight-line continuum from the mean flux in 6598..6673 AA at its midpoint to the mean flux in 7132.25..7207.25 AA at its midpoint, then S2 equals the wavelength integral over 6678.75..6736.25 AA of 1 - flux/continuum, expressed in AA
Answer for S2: 9.20 AA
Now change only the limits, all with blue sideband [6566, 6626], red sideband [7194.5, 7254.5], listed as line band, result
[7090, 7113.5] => 1.83 AA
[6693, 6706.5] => 2.22 AA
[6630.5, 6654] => 1.46 AA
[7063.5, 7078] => -0.52 AA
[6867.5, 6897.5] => 6.71 AA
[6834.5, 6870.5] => 9.35 AA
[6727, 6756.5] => 7.07 AA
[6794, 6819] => 6.34 AA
